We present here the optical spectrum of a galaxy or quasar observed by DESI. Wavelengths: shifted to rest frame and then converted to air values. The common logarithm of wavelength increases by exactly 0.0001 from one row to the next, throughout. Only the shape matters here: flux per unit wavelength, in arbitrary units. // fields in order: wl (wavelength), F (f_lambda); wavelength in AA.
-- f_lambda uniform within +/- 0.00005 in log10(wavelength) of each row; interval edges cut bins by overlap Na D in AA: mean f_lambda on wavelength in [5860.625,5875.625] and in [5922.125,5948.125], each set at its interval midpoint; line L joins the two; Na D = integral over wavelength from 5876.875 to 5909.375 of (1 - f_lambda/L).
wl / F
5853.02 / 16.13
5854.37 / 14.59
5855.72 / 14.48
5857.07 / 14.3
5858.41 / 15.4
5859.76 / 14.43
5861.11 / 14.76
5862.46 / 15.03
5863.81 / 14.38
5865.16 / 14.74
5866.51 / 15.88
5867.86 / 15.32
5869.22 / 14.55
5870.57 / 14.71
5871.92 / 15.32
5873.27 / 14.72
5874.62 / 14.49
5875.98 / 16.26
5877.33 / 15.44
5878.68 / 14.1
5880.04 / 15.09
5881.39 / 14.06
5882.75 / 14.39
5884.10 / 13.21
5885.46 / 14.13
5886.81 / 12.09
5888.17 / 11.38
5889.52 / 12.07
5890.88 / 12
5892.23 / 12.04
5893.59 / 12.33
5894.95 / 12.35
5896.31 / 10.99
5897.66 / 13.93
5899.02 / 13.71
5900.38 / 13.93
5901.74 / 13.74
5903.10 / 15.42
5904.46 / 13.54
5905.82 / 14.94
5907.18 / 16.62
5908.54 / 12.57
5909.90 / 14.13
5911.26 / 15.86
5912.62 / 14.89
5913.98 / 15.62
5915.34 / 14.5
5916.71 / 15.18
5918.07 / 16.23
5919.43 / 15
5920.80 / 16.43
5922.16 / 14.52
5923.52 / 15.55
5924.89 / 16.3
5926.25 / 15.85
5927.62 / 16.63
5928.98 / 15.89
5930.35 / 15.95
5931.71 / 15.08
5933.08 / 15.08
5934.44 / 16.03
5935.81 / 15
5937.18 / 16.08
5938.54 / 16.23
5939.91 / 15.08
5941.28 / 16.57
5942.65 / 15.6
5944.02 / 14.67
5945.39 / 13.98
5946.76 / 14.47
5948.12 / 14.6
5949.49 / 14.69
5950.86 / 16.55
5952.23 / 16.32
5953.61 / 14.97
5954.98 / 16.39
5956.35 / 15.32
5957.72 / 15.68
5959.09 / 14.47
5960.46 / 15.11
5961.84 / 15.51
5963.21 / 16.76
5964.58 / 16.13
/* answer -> 3.5 AA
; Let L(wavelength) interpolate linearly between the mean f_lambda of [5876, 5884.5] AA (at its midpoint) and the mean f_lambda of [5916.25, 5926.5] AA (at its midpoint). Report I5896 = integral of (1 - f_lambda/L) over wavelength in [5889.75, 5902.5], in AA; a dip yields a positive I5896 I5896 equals 1.9 AA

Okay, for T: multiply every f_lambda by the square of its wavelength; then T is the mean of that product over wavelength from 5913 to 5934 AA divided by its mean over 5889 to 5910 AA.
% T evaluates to 1.17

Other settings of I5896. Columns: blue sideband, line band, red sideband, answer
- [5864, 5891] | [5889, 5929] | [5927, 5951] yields 1.23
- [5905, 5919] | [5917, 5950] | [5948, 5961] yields -0.51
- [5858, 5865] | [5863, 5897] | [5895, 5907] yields 1.18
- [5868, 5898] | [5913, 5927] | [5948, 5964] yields -0.85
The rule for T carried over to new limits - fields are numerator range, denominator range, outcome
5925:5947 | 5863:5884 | 1.07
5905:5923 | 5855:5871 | 1.04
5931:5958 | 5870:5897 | 1.16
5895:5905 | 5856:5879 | 0.92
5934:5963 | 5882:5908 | 1.18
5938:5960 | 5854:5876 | 1.06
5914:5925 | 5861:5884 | 1.05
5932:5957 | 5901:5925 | 1.04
